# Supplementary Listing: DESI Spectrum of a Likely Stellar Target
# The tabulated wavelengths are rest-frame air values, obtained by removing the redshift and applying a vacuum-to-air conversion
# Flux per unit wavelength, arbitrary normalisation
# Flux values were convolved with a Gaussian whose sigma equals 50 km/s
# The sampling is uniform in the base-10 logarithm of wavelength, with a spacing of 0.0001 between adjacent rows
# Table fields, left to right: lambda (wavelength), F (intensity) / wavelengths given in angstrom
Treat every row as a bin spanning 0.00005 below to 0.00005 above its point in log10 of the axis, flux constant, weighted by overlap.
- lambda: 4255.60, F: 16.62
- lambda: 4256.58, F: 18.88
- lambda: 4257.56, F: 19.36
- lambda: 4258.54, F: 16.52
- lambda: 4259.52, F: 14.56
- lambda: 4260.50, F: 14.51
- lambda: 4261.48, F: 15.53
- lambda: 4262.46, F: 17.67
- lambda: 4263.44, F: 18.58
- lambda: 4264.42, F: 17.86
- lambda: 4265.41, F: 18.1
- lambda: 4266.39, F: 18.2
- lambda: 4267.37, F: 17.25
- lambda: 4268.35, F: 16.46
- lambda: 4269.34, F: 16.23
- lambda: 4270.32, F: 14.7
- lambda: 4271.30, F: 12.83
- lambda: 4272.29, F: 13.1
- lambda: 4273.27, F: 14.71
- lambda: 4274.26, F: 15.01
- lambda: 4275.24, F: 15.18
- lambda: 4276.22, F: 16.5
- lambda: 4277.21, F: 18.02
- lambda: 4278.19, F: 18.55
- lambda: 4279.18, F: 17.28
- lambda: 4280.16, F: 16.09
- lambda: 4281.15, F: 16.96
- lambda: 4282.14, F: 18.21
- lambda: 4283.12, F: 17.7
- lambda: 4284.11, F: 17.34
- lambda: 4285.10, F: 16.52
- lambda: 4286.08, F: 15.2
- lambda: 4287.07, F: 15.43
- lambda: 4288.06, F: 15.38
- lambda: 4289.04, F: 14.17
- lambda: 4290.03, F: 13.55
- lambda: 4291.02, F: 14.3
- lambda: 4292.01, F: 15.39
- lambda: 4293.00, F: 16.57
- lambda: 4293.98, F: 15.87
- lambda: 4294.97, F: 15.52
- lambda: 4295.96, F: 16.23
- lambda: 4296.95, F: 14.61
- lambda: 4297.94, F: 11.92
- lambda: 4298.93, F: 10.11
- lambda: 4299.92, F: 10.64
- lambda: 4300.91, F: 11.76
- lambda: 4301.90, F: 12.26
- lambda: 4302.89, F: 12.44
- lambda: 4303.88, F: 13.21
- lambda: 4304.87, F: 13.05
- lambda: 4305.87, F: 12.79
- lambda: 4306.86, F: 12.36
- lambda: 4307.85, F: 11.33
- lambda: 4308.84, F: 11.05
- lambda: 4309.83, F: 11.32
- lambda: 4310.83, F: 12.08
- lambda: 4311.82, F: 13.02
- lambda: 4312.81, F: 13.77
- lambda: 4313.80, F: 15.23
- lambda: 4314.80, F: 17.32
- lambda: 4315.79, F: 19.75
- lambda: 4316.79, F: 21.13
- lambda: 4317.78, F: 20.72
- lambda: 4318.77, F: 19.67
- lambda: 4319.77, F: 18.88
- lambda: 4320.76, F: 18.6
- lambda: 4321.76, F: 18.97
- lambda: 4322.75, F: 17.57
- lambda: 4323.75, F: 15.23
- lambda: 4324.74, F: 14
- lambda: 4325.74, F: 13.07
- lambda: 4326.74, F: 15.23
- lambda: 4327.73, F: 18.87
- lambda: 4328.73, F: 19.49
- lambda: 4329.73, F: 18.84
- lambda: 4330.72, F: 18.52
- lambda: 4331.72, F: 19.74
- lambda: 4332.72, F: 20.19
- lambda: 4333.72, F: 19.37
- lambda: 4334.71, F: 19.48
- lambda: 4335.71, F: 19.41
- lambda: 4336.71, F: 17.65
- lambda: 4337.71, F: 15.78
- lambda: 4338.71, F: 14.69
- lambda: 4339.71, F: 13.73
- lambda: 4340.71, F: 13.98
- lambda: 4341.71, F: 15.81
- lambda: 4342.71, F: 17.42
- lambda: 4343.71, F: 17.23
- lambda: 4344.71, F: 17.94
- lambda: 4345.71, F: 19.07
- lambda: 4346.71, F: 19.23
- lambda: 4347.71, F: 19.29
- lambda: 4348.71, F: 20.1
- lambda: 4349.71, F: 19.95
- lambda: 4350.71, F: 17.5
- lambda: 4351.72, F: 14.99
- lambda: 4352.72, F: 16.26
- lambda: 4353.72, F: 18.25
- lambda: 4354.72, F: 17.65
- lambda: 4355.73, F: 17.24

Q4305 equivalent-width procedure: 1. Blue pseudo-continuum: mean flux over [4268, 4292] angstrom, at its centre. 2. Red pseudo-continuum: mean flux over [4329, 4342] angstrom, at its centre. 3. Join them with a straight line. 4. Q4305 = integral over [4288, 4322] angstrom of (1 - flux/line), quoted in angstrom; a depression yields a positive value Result 3.9 angstrom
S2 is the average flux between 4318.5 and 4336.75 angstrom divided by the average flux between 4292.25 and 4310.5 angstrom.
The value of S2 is 1.4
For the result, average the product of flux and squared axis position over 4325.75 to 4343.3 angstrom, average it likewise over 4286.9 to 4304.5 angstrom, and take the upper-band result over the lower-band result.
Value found 1.3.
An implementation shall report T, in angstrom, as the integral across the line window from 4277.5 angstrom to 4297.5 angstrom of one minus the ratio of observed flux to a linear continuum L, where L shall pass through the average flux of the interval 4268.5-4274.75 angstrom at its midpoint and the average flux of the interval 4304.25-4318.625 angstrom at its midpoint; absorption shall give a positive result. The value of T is -2.0 angstrom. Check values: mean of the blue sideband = 14.5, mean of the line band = 16.1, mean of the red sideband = 14.8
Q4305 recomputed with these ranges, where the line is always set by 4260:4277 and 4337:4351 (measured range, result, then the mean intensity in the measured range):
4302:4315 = 2.98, 12.9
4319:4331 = -0.24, 17.3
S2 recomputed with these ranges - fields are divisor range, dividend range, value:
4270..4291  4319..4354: 1.11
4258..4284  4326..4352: 1.08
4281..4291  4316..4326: 1.13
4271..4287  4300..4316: 0.81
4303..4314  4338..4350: 1.38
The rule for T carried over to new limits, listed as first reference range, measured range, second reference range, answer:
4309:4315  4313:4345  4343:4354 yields -4.23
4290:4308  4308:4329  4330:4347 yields -1.10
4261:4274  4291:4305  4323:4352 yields 2.65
